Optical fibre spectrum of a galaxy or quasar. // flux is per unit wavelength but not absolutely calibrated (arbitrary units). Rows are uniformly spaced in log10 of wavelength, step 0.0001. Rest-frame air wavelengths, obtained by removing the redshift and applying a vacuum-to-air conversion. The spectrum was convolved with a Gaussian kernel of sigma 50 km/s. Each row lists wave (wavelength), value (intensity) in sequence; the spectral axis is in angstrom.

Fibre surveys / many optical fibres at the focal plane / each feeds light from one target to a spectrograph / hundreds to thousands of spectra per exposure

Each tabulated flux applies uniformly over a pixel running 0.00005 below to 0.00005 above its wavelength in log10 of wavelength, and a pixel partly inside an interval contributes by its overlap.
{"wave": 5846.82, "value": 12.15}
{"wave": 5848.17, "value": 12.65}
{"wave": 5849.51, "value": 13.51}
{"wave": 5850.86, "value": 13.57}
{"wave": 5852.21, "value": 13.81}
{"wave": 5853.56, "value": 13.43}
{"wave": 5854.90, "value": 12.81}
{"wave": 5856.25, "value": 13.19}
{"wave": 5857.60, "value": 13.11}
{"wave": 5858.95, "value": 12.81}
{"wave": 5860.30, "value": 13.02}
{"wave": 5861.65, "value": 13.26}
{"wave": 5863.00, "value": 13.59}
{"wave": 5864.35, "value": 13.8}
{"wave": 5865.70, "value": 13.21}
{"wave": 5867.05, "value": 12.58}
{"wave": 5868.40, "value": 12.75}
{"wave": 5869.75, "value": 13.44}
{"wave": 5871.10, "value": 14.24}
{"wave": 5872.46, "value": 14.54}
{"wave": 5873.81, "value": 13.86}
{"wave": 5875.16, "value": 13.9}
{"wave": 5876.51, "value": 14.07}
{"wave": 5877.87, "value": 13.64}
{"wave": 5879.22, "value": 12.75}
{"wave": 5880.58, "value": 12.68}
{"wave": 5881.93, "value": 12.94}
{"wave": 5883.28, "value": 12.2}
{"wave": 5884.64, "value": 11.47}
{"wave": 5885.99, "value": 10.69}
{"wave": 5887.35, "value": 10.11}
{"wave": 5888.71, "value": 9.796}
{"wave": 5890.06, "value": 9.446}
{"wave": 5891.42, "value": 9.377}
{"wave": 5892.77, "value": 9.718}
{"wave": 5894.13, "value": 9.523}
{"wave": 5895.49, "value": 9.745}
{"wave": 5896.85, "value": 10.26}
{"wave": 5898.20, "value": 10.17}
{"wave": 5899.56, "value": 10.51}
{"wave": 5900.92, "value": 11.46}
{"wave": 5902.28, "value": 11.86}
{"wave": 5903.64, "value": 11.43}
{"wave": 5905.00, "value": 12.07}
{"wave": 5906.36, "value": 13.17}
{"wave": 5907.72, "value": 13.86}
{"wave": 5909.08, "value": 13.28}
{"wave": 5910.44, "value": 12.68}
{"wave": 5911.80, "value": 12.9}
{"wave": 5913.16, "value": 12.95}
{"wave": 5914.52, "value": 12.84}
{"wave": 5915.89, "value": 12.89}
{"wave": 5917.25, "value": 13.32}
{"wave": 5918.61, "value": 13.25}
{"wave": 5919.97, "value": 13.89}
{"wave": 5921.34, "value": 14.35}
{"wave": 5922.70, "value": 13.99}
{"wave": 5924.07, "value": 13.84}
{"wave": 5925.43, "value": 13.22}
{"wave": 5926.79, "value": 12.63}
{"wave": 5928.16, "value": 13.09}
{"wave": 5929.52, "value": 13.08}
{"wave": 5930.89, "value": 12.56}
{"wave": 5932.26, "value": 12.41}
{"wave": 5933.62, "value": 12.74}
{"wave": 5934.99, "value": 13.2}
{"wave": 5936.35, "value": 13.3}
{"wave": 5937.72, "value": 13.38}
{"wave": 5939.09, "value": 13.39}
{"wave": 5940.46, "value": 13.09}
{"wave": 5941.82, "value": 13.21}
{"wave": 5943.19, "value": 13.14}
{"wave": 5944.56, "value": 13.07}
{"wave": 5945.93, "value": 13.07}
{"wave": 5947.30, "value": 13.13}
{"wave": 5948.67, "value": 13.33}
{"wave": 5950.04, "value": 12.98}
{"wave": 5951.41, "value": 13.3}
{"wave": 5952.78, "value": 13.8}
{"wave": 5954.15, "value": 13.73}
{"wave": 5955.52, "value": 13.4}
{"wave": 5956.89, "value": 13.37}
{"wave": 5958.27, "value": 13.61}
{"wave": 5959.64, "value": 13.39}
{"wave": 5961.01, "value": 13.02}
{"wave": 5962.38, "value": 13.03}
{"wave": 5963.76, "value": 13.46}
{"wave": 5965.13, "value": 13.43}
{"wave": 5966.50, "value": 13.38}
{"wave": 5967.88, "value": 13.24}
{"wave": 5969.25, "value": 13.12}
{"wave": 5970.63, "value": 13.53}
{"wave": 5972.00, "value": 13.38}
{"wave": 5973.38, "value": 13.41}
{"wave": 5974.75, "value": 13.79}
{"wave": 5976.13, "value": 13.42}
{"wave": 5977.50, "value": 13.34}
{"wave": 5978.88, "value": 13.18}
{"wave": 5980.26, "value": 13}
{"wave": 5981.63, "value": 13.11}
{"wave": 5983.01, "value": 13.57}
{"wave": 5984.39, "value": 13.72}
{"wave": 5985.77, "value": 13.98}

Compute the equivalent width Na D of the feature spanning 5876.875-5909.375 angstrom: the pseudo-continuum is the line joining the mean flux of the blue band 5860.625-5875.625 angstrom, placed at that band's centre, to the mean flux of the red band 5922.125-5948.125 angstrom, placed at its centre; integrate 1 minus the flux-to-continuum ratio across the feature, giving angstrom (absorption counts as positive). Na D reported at 5.0 angstrom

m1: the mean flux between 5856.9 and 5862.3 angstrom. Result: 13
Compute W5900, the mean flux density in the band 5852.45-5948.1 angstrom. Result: 12.6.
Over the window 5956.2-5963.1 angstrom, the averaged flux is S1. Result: 13.3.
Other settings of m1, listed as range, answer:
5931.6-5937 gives 12.9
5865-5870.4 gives 13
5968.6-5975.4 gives 13.4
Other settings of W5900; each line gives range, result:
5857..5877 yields 13.5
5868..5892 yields 12.3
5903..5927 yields 13.2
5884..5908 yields 10.8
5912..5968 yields 13.3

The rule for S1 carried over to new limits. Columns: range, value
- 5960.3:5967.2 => 13.3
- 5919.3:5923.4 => 14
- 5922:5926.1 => 13.7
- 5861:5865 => 13.6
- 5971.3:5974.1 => 13.4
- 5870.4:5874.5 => 14.2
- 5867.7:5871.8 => 13.5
